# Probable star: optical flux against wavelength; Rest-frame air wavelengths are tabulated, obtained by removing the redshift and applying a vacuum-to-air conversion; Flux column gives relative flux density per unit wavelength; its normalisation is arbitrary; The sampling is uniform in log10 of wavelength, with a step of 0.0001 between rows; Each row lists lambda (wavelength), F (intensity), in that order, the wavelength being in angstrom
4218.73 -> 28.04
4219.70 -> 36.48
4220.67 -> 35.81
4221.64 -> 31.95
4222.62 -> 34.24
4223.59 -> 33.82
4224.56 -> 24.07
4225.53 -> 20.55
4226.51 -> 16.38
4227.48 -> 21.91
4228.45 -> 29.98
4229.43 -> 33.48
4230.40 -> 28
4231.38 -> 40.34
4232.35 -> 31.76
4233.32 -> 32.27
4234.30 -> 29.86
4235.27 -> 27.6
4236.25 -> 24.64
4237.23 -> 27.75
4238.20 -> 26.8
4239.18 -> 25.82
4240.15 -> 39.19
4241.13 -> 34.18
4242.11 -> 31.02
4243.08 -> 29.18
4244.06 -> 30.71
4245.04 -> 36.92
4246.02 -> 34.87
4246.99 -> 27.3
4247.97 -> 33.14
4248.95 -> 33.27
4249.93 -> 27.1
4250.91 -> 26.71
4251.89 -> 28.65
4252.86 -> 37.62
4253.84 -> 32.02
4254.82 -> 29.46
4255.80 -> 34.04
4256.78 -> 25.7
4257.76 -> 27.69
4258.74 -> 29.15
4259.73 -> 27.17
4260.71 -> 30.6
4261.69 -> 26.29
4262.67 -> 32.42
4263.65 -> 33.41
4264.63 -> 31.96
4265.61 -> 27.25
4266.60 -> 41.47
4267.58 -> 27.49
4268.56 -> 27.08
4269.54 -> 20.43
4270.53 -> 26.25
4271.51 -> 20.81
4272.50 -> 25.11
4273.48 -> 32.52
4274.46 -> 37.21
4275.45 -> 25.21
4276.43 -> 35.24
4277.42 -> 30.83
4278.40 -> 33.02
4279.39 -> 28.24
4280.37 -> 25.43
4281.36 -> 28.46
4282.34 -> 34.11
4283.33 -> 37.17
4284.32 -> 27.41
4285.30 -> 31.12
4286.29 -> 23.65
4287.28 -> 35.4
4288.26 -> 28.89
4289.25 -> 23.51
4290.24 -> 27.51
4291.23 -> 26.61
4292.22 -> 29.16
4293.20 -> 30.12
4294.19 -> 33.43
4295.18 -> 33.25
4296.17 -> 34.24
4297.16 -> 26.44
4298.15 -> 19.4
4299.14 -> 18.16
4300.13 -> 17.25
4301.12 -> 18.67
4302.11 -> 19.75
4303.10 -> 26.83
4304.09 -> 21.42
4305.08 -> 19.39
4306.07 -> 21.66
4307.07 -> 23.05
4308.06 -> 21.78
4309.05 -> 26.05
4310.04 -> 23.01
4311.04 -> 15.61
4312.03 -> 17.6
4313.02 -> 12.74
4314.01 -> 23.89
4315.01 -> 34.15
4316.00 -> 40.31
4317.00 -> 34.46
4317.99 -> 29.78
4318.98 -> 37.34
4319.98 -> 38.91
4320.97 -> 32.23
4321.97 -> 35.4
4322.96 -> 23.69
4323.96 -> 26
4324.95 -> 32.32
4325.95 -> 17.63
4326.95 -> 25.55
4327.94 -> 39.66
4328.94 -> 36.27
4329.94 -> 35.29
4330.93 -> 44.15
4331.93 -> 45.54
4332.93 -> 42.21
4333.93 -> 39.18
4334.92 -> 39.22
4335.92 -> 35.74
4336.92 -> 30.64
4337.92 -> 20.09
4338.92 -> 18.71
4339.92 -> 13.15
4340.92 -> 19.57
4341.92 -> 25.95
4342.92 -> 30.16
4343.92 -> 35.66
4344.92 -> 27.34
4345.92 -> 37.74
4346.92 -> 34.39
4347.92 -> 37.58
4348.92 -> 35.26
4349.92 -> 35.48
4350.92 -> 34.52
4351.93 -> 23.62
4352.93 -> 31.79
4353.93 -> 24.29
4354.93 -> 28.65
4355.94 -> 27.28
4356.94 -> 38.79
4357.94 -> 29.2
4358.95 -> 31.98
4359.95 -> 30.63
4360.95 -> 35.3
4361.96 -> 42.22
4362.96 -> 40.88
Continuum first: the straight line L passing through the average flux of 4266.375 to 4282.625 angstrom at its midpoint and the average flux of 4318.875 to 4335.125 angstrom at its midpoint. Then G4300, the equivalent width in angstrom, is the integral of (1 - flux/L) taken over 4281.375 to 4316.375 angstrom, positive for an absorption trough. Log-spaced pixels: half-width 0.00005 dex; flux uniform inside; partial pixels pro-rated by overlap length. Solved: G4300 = 6.4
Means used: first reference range 29.1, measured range 25.8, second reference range 34.6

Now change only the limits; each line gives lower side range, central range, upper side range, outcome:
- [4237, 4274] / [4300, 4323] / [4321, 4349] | 3.92 angstrom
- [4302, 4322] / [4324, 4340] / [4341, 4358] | -1.94 angstrom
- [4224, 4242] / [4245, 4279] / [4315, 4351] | -0.36 angstrom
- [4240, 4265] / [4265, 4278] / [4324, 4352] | 0.91 angstrom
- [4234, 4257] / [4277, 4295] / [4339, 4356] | 0.24 angstrom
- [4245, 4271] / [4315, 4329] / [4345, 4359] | -0.29 angstrom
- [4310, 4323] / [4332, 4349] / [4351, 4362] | -0.52 angstrom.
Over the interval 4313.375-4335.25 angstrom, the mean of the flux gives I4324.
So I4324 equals 34.1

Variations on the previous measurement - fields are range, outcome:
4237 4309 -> 28.6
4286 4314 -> 24.1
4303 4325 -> 26.8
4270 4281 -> 29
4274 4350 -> 29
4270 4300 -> 28.8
